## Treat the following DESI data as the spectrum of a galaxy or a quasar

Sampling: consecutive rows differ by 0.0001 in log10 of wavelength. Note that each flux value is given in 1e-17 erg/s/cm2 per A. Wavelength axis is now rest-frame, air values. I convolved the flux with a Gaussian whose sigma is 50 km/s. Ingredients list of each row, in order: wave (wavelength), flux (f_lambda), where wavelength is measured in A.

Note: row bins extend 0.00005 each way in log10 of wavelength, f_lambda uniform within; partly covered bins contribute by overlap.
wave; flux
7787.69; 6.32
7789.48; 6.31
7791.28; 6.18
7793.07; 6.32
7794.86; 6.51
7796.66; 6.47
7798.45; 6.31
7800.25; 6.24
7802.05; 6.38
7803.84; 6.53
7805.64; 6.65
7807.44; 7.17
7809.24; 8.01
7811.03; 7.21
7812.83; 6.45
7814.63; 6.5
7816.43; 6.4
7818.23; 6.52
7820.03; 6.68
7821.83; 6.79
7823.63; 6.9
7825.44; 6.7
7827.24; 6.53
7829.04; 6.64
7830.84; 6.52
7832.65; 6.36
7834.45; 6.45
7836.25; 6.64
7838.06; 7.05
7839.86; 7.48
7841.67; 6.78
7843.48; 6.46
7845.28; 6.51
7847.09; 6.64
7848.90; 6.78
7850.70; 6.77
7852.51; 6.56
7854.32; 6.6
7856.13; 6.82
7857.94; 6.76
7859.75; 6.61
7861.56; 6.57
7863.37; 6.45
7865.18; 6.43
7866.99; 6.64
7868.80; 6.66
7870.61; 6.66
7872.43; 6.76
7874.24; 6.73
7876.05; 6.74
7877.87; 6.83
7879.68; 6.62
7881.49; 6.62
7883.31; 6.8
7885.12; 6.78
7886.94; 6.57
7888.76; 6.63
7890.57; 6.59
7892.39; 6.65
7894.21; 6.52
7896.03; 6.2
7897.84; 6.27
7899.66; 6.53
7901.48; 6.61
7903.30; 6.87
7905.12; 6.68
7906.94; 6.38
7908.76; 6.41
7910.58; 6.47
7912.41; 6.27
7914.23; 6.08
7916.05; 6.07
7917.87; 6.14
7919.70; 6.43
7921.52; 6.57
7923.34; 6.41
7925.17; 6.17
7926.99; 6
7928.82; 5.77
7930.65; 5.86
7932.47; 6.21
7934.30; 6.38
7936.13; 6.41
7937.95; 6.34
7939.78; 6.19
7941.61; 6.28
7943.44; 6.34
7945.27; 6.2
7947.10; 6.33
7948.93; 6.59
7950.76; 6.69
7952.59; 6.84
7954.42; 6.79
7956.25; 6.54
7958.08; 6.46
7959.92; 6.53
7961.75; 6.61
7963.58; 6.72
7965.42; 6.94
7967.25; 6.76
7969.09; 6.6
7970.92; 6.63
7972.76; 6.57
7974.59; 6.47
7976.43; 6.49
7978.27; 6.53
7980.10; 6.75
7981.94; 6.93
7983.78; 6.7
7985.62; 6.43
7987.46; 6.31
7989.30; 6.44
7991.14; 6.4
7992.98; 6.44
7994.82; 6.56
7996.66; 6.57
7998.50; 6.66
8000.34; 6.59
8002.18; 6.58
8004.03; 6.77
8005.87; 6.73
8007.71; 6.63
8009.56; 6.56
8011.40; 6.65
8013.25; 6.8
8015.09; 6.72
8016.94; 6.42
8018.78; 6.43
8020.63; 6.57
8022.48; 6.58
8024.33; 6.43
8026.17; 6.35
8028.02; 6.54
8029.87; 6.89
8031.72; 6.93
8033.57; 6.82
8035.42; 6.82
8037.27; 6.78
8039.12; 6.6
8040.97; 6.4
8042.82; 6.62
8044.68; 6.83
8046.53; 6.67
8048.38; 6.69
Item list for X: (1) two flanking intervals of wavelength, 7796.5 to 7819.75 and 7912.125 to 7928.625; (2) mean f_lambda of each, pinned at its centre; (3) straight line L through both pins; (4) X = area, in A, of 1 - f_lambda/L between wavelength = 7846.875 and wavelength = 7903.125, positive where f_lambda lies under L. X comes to -1.9 A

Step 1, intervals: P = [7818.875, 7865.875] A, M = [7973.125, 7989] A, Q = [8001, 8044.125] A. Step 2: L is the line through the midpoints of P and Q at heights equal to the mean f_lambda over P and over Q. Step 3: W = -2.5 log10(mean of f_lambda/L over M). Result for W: 0.01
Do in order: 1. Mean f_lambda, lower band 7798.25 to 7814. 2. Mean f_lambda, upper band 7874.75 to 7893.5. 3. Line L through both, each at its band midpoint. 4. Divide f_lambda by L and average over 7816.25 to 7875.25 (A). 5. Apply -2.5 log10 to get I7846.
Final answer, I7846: 0.01 mag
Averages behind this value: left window 6.79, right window 6.68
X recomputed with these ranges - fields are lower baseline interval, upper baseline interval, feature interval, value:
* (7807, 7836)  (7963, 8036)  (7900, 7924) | 0.92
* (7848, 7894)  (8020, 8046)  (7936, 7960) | 0.70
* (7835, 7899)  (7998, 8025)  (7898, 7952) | 2.47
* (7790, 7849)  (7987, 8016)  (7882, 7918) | 0.78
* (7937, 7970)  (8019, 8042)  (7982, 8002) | 0.18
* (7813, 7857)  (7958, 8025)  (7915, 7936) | 1.38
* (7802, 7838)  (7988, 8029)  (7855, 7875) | 0.11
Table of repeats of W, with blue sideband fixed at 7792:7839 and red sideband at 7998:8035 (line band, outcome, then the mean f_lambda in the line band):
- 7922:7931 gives 0.10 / 6.08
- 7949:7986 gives 0.00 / 6.65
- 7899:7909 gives 0.01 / 6.59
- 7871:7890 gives -0.01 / 6.7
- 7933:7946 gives 0.06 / 6.3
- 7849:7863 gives 0.00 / 6.67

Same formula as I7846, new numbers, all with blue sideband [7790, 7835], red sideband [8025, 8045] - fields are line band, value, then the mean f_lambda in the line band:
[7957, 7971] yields 0.00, 6.66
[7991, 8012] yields 0.01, 6.6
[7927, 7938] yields 0.09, 6.13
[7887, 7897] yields 0.02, 6.52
